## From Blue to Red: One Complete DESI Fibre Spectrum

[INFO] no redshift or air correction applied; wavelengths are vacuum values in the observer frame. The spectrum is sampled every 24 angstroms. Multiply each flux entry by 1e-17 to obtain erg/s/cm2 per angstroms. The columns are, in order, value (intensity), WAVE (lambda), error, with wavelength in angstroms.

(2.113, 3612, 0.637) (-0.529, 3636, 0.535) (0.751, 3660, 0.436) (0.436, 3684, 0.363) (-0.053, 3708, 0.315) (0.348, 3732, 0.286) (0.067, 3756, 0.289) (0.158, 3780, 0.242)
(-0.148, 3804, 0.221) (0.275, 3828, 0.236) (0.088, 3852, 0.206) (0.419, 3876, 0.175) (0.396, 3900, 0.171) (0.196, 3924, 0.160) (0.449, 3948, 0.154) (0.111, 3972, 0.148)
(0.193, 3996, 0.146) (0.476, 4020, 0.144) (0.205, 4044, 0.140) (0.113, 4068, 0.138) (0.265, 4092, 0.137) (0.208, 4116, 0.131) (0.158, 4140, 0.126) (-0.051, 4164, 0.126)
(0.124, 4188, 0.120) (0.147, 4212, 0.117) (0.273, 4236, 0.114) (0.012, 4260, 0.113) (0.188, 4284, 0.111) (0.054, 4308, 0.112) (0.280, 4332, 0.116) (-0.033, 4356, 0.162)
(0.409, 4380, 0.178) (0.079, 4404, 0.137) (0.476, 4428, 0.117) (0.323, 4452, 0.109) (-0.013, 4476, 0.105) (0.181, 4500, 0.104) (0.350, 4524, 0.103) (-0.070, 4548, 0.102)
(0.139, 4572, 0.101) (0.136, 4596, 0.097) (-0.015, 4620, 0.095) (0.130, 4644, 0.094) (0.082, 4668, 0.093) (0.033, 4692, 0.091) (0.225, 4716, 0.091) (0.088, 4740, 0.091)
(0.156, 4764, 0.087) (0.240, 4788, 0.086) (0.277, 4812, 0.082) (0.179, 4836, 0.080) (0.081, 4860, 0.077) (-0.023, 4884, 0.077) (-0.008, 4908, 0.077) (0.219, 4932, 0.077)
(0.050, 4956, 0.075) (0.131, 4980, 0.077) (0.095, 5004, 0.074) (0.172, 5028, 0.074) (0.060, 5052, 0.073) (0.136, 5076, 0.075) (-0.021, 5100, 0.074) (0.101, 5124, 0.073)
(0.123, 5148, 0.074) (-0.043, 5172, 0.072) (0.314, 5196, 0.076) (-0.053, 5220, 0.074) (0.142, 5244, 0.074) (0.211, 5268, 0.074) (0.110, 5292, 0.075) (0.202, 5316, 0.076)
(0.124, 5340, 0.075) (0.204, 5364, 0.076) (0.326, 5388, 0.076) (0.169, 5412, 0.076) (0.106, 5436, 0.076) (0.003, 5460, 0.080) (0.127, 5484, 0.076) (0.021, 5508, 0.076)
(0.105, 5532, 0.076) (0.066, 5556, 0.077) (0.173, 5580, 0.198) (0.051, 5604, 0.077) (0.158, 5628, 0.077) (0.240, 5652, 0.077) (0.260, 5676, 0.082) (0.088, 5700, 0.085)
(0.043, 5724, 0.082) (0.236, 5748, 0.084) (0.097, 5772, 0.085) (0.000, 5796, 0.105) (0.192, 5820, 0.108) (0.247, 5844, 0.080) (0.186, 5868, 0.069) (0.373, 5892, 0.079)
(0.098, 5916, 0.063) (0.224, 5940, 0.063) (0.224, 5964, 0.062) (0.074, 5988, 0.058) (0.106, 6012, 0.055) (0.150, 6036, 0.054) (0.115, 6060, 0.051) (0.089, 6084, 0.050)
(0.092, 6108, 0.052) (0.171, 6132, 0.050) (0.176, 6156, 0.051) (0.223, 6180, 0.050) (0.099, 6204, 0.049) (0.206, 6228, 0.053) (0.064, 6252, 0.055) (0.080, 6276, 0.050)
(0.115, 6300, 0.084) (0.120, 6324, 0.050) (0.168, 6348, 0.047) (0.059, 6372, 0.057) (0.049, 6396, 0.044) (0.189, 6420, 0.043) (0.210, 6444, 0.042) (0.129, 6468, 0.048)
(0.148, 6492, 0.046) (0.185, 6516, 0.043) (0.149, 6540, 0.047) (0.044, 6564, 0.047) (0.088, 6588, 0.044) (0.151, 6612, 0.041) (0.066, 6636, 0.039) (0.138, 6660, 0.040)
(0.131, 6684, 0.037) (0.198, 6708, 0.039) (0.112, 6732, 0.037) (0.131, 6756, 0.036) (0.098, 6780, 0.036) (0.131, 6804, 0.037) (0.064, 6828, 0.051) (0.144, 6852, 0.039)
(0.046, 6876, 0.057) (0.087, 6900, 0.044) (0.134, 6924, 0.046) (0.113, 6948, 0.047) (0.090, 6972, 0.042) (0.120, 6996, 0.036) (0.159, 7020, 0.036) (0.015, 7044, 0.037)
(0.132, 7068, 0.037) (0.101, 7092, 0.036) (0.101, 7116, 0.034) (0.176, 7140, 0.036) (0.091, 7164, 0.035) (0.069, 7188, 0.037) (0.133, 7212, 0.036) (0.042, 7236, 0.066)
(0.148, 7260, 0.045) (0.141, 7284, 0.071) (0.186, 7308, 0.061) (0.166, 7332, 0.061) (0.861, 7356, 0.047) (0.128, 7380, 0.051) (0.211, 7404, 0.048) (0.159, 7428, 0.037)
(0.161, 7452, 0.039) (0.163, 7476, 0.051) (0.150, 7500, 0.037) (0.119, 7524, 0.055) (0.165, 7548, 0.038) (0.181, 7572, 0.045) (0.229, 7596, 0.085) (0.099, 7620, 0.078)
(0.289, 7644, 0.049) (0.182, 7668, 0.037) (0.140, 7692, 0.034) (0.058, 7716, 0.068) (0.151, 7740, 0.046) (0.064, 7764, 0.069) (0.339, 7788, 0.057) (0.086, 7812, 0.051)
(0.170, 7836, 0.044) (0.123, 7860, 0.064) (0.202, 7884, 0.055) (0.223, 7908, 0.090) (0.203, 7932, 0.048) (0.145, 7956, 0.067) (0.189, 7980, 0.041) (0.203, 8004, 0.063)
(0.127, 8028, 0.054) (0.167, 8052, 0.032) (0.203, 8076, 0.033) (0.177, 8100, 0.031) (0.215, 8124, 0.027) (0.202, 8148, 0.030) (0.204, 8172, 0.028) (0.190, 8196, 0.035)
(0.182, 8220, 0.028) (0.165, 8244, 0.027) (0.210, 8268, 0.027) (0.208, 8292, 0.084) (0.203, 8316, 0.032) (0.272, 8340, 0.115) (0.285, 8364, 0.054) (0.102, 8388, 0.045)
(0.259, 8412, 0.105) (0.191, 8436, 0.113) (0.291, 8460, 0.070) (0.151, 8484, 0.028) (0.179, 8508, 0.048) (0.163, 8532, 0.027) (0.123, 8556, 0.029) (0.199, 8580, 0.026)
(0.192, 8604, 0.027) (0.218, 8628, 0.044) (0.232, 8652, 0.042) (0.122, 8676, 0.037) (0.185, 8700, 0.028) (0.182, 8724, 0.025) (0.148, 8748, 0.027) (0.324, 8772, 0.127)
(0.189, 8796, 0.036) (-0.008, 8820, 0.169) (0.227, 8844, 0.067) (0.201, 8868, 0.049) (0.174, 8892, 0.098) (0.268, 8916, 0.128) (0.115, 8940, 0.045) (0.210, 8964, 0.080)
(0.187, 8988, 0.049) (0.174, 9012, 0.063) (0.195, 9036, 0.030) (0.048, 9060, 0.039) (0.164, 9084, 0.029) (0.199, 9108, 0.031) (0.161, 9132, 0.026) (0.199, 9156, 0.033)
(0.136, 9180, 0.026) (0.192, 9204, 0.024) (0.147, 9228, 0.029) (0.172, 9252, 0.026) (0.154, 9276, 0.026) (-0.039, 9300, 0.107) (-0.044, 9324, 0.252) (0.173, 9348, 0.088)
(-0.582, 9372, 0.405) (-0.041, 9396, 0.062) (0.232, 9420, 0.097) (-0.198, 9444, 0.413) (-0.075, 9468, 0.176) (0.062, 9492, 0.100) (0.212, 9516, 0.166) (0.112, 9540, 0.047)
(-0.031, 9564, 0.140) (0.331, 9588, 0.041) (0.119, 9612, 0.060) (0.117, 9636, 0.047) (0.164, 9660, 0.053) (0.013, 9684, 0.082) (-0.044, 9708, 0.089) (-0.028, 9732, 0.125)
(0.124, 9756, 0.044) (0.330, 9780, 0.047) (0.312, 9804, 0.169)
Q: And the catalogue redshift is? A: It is 0.97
